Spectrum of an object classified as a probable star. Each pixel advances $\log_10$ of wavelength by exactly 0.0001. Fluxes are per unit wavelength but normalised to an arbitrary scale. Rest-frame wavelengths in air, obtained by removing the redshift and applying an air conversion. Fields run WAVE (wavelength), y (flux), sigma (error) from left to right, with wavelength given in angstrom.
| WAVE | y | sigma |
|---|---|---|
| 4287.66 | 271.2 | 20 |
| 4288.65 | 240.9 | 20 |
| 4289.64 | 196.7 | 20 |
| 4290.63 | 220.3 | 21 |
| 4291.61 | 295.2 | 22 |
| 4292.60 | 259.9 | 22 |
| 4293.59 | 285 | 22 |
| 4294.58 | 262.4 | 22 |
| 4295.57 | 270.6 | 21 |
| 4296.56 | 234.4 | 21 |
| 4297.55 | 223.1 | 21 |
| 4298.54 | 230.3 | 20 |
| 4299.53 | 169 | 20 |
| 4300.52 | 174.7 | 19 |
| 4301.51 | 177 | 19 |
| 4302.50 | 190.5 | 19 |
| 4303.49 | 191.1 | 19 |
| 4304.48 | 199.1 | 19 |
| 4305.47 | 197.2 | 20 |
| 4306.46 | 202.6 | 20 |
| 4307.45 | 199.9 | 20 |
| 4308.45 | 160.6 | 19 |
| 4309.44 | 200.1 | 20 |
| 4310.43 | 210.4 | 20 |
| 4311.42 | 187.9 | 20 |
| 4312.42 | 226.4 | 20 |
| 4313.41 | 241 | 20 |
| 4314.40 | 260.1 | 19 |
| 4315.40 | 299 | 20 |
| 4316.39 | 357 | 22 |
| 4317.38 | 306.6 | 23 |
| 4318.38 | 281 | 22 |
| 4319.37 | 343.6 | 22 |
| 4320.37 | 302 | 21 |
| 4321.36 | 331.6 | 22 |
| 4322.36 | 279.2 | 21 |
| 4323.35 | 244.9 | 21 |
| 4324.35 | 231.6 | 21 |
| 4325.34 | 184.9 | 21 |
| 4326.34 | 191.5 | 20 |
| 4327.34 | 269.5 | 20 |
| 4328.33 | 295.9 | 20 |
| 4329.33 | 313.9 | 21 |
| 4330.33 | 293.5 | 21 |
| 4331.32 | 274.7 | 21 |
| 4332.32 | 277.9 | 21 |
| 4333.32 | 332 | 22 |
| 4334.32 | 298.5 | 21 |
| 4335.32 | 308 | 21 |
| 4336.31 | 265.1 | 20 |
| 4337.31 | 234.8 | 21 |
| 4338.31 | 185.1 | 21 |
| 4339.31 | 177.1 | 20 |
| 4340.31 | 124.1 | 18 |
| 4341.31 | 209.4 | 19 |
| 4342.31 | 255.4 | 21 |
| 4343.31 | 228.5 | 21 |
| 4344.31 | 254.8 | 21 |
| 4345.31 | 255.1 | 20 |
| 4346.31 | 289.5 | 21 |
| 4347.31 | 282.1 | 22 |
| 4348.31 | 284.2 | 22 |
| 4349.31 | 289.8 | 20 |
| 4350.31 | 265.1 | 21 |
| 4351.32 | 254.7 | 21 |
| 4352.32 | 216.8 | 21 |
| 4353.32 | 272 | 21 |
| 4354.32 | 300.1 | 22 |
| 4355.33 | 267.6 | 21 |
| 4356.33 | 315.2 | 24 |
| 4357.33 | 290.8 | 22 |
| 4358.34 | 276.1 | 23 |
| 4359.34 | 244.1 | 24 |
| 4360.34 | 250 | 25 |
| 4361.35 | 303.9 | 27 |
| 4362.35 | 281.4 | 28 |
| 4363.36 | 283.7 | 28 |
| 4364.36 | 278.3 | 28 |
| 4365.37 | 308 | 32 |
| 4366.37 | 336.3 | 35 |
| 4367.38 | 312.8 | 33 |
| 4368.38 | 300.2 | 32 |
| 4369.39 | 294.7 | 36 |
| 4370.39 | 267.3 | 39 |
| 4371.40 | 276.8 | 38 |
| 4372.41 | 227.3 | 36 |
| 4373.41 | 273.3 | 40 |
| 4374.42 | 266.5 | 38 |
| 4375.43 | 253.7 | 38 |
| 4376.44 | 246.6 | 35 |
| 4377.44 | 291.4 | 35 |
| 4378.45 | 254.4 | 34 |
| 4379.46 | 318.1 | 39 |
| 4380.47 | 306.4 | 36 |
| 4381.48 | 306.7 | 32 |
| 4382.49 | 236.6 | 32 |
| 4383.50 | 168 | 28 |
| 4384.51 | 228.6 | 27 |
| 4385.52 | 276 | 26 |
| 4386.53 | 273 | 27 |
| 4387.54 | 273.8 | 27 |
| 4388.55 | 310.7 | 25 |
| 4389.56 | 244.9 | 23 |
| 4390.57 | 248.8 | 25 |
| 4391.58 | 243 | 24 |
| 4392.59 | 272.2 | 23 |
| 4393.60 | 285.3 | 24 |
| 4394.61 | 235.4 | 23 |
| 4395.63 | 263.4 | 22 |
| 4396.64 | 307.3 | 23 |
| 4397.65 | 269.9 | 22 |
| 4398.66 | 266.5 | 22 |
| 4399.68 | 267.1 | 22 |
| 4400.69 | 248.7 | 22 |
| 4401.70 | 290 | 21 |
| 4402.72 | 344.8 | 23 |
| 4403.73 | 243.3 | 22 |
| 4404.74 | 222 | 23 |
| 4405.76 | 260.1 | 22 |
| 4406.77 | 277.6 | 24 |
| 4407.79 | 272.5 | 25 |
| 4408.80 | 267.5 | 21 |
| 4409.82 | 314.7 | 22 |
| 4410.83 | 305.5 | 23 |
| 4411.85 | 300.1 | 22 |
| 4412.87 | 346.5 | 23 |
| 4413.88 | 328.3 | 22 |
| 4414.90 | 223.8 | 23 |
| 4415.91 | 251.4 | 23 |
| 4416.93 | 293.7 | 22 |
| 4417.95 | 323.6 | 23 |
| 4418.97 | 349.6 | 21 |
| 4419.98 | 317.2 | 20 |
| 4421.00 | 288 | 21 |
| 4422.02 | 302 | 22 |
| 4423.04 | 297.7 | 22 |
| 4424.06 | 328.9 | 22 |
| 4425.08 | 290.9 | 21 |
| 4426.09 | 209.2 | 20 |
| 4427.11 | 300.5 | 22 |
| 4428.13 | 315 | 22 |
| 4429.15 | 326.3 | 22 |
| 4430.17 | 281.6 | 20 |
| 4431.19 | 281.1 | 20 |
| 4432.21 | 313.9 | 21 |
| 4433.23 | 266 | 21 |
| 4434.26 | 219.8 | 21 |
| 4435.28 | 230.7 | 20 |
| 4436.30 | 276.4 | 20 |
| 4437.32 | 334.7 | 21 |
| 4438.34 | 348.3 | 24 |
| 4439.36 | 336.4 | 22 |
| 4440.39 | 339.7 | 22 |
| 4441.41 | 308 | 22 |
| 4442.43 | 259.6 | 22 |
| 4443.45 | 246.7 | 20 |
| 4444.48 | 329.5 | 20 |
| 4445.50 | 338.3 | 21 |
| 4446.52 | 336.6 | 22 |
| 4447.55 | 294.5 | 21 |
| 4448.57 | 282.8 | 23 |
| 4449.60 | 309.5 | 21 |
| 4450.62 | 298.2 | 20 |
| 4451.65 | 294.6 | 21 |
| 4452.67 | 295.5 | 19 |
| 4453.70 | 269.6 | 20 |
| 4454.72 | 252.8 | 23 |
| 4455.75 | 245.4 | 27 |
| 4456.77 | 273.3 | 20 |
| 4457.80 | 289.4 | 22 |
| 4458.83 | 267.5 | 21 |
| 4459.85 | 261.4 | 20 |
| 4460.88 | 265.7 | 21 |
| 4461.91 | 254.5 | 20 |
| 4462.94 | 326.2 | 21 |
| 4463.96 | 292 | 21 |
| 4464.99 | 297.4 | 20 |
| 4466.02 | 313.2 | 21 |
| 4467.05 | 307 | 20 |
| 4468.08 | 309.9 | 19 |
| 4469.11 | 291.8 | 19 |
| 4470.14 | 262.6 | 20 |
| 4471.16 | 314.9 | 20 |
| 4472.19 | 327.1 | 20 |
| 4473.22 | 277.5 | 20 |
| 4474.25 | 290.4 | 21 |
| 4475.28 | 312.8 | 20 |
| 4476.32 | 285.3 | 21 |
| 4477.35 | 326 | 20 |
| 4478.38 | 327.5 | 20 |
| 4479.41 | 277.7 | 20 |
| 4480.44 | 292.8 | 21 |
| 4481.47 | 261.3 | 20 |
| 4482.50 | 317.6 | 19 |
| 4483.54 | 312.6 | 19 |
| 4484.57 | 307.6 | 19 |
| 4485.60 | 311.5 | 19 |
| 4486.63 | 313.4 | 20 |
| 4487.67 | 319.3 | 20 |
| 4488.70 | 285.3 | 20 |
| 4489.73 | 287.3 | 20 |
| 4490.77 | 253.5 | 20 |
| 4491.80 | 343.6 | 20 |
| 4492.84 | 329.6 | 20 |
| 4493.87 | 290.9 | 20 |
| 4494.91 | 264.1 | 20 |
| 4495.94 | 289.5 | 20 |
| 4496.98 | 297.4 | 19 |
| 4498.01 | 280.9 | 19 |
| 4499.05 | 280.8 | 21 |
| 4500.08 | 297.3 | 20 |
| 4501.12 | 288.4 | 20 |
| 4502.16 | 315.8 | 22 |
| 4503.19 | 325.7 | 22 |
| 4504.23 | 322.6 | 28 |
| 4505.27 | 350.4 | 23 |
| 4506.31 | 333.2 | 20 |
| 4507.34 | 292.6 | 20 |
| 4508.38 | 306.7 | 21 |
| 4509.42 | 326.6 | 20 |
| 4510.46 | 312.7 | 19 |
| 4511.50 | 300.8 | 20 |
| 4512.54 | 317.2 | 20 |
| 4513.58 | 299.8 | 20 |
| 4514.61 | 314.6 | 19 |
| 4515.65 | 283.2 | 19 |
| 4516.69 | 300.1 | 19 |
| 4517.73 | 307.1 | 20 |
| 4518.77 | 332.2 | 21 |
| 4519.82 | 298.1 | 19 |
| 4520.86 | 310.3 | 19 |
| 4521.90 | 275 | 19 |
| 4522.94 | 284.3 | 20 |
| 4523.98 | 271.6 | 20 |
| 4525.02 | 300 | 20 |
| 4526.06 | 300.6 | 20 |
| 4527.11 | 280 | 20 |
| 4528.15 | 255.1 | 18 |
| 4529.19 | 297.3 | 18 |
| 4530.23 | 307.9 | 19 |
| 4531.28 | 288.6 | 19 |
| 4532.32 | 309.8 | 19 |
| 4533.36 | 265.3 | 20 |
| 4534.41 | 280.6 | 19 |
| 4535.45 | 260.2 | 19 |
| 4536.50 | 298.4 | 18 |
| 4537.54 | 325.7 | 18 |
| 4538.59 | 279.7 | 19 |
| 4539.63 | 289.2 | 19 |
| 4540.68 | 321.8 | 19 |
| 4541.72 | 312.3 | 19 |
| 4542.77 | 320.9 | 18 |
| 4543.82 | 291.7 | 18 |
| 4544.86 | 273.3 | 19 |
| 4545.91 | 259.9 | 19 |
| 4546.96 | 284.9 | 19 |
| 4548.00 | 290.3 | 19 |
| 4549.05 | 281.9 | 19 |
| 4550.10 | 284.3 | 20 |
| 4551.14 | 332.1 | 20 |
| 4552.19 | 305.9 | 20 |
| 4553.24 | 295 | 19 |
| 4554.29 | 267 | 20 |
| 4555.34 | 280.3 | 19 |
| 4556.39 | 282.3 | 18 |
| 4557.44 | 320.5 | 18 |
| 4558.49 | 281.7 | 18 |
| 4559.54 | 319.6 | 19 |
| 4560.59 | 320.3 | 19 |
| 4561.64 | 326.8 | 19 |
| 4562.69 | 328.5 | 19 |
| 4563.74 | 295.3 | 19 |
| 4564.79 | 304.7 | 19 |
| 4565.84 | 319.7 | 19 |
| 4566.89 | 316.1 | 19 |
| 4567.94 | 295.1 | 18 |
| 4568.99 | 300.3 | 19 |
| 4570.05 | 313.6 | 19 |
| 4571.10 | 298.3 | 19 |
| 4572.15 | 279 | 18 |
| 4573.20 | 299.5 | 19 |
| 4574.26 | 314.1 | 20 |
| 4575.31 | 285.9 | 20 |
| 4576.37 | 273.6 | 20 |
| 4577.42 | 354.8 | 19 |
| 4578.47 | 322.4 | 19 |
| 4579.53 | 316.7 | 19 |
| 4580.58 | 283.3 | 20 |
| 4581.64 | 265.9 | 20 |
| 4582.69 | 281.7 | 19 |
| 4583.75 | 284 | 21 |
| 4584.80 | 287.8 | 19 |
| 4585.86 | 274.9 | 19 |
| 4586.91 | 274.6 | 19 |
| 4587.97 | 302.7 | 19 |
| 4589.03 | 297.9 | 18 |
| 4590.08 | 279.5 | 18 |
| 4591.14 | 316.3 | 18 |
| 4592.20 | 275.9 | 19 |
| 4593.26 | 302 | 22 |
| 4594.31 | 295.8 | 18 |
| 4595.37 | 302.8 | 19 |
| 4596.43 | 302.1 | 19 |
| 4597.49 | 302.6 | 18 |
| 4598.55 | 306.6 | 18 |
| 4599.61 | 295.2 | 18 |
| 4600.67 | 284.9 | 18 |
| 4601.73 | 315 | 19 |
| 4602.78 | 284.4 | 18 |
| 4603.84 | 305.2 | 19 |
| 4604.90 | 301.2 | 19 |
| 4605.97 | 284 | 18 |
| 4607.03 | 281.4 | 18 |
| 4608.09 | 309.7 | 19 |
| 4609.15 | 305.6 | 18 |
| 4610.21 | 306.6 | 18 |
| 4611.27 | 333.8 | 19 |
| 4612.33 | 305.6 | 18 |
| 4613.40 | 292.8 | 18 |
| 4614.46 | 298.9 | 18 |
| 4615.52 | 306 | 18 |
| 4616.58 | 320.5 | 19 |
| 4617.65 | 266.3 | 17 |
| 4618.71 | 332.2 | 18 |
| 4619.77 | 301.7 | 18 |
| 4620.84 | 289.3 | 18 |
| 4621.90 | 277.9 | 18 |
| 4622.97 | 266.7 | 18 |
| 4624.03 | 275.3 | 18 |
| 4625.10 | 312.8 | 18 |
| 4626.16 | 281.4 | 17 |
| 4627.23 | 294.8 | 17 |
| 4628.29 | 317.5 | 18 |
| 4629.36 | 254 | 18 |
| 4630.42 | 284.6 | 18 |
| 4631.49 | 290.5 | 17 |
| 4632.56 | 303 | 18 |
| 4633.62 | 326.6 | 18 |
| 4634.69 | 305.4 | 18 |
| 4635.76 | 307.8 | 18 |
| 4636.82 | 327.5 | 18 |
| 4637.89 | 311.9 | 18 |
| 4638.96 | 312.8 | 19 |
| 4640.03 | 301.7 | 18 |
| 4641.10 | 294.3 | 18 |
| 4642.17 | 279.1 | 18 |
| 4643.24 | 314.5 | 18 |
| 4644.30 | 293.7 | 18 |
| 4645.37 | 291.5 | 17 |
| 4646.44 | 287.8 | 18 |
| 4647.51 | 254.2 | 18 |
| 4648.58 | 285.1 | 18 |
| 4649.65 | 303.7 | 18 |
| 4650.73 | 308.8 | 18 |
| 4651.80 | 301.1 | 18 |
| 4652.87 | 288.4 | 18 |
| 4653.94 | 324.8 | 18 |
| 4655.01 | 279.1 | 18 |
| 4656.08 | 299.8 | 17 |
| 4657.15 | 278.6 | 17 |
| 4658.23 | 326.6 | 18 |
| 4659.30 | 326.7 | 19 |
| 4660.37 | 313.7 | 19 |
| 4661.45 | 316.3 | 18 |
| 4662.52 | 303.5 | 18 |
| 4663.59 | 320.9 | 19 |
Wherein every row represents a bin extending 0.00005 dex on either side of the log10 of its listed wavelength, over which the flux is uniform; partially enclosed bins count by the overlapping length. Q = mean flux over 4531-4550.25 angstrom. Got 291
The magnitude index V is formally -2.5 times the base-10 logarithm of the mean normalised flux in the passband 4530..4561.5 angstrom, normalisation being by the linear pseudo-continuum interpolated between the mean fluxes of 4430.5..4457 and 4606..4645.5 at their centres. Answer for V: 0.01 mag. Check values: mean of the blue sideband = 292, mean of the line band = 295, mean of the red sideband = 299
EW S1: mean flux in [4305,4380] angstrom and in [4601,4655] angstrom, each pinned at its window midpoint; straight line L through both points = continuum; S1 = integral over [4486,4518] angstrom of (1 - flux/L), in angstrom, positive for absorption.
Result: -2.4 angstrom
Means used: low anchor 264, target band 304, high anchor 298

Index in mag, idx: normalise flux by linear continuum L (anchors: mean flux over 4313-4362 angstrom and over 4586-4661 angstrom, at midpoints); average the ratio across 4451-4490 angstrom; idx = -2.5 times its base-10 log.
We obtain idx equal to -0.041 mag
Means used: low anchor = 268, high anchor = 298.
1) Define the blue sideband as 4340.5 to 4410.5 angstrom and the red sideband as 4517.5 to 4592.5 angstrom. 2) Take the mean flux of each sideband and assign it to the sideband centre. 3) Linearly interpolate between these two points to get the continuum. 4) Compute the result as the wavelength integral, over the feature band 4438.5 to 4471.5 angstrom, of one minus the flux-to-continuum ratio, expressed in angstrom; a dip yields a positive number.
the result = -1.3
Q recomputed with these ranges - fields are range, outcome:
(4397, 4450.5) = 292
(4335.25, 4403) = 266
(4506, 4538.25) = 298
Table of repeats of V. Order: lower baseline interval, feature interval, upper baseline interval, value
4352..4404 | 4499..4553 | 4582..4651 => -0.04 mag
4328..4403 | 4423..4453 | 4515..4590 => -0.06 mag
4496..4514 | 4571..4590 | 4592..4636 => 0.03 mag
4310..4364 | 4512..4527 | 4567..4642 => -0.04 mag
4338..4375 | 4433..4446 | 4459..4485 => -0.03 mag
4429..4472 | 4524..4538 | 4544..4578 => 0.03 mag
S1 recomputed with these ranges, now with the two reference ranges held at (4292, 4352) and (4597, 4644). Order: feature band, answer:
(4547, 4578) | -1.4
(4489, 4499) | -0.5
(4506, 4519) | -1.3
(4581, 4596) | 0.3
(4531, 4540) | -0.1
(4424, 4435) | -0.7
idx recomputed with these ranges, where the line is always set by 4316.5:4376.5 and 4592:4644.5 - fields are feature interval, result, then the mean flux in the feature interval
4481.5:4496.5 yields -0.056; 300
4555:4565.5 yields -0.050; 307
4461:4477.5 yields -0.055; 298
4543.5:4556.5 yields 0.018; 287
